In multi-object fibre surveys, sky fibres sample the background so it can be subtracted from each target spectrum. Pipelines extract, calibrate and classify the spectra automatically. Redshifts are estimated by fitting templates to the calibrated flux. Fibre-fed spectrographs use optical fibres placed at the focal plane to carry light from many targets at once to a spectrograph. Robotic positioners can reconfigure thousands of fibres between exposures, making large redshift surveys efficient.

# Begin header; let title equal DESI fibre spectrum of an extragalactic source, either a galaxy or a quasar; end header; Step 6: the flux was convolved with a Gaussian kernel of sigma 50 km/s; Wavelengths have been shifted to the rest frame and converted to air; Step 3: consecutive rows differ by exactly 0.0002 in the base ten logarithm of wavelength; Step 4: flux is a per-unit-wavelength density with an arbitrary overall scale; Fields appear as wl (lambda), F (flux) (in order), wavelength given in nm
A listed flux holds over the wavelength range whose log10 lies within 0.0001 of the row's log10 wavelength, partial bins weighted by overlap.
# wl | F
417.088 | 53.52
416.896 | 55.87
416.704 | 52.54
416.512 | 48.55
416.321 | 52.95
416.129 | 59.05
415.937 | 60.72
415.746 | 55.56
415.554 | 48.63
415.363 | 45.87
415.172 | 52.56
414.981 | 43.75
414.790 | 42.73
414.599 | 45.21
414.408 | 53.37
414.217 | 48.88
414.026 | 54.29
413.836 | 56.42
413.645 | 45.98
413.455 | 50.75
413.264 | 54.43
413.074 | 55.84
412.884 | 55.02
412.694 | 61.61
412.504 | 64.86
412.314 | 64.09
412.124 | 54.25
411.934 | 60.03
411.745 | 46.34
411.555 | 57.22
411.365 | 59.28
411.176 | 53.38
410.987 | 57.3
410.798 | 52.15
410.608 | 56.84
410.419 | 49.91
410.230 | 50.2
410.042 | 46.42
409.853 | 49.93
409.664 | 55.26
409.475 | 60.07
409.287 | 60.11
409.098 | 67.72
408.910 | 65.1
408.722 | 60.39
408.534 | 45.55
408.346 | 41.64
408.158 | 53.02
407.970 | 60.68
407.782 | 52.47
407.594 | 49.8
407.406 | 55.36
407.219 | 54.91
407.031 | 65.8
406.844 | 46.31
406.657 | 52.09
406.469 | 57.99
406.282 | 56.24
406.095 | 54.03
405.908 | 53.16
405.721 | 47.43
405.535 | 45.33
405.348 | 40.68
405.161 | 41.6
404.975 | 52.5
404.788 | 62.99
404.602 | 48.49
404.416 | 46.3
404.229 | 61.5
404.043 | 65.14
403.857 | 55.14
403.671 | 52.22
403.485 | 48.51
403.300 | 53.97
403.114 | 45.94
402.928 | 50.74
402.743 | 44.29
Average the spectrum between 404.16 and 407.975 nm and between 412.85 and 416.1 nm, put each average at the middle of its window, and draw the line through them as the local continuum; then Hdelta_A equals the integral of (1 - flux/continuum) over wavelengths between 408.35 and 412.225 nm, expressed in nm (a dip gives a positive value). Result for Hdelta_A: -0.24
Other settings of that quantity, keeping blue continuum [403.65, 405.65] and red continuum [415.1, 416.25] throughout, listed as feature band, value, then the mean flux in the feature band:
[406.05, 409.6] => -0.225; 55.8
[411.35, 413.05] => -0.152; 57.9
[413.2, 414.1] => 0.019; 52.3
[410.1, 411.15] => -0.003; 53.1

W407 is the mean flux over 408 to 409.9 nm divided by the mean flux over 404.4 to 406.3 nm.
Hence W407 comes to 1.1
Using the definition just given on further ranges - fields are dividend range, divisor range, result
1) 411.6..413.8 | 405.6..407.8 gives 1.04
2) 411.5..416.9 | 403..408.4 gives 1.01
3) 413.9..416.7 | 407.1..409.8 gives 0.91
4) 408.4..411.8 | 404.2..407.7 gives 1.06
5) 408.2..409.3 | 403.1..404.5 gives 1.04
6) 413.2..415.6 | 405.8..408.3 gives 0.91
